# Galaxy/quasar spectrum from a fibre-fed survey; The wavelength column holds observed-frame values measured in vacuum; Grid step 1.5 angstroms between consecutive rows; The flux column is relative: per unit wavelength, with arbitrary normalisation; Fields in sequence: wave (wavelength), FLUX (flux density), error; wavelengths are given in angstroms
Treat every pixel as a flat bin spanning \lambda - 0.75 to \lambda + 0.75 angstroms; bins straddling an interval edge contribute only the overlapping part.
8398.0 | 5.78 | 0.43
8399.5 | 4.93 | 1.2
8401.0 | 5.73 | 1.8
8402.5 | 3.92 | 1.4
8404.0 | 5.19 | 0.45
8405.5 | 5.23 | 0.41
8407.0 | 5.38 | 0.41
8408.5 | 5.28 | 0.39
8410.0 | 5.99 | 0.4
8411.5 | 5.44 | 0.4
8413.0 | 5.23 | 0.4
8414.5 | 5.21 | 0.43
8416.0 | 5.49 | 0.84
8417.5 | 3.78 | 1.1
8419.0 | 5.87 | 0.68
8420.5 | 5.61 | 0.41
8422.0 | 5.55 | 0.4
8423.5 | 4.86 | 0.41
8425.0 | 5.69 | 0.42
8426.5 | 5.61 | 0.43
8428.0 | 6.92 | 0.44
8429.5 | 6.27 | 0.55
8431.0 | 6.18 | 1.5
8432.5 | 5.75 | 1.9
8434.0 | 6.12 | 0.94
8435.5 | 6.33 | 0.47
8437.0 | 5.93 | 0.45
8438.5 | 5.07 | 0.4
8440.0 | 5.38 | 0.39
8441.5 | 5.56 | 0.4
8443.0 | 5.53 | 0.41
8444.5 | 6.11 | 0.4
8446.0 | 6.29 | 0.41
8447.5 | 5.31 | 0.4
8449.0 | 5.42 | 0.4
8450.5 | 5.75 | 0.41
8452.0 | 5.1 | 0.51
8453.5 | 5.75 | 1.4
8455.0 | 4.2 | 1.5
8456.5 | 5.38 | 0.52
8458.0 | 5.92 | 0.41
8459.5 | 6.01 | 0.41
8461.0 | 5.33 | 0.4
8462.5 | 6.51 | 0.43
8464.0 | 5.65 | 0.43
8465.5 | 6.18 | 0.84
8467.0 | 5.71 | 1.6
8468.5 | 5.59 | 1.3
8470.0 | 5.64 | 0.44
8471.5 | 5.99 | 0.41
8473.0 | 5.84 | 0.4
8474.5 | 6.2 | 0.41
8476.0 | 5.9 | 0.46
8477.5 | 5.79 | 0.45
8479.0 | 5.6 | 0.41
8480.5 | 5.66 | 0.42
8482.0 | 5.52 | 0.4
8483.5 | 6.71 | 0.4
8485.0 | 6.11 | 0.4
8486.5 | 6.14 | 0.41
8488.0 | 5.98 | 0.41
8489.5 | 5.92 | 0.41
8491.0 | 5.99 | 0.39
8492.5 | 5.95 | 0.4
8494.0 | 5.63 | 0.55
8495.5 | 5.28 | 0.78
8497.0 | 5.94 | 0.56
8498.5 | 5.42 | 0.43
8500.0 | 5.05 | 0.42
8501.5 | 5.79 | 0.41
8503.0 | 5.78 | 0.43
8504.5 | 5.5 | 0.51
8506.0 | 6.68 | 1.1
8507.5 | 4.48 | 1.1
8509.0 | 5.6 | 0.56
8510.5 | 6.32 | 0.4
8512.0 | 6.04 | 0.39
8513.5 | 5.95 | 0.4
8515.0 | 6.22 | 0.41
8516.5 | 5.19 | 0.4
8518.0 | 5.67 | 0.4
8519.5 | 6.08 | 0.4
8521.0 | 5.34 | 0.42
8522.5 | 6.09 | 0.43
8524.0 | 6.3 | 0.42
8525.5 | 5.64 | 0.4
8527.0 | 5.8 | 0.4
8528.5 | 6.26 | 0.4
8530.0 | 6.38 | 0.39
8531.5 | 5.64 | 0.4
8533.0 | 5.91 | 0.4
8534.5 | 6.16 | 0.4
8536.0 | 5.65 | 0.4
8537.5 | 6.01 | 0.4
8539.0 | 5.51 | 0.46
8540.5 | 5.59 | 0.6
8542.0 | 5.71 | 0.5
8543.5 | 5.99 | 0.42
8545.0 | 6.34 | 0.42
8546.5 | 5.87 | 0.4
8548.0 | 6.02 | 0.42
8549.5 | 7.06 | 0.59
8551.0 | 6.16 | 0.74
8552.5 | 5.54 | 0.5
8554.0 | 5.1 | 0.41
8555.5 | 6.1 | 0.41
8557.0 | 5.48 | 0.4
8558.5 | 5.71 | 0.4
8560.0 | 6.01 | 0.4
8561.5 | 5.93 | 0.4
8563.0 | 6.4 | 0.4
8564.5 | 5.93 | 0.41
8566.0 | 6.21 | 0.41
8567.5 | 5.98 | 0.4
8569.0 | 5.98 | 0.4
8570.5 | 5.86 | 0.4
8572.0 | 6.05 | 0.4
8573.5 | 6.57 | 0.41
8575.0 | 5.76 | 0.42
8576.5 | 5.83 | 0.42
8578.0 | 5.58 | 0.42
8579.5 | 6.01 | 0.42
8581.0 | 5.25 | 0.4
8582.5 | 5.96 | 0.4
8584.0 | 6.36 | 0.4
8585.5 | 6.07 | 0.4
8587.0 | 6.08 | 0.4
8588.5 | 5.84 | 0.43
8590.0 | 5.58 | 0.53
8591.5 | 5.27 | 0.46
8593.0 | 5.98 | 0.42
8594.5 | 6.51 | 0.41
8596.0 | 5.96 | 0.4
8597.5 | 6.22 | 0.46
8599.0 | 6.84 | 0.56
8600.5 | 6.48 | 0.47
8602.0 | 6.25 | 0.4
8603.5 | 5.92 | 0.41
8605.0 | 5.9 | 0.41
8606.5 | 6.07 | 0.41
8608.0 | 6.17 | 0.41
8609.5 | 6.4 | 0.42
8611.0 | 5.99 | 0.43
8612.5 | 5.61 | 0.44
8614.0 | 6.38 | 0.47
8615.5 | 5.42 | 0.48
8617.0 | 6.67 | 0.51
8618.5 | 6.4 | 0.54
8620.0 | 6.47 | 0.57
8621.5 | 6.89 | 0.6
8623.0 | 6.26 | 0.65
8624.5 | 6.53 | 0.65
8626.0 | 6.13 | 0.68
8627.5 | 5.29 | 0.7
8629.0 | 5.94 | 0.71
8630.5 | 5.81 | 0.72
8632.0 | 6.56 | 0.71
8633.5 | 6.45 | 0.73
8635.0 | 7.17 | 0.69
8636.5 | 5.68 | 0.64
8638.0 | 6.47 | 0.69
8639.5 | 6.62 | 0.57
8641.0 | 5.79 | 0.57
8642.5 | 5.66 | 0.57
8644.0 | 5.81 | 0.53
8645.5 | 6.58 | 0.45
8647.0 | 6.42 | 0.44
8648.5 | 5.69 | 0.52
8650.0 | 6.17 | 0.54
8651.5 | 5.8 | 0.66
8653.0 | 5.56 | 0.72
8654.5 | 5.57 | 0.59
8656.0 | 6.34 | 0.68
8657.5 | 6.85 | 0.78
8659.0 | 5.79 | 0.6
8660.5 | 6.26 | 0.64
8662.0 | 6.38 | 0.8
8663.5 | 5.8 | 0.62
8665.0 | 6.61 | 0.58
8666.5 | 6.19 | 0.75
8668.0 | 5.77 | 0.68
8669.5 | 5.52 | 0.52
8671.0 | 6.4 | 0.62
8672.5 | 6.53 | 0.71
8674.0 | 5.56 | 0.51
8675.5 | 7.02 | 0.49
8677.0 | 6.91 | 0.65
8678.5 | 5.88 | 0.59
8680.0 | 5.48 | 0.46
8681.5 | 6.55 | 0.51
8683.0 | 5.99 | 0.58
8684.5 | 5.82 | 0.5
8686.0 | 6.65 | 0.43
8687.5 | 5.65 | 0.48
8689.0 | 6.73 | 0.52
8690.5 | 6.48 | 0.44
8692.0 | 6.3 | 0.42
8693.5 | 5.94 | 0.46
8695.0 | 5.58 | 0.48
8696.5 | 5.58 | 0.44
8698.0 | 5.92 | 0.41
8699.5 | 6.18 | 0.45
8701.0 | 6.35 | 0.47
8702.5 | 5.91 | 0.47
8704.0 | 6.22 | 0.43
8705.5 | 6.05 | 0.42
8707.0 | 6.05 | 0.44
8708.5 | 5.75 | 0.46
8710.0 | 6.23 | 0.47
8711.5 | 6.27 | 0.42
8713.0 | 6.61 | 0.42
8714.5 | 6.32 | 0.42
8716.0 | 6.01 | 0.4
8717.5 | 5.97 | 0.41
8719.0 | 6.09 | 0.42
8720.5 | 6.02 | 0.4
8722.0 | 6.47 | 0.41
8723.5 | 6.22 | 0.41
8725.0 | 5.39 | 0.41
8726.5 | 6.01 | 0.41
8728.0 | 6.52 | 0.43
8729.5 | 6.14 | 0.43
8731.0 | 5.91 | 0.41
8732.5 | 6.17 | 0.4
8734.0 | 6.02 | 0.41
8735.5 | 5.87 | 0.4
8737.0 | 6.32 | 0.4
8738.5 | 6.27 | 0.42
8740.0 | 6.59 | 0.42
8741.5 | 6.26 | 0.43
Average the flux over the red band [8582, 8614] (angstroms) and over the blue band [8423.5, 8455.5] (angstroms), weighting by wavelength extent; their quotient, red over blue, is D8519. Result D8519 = 1.06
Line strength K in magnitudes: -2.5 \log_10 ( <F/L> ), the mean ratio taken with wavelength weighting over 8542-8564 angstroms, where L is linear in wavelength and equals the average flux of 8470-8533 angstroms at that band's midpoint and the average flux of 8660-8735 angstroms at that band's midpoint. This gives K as -0.01 mag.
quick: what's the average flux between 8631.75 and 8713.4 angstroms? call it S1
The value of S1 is 6.14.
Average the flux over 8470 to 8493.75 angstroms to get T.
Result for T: 5.94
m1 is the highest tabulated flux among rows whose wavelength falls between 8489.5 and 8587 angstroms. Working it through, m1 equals 7.06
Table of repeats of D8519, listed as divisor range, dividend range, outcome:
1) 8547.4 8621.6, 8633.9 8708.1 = 1.01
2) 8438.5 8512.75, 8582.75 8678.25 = 1.07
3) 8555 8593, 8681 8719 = 1.04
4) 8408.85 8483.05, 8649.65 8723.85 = 1.08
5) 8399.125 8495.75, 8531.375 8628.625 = 1.06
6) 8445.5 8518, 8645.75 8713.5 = 1.07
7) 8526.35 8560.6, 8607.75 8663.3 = 1.04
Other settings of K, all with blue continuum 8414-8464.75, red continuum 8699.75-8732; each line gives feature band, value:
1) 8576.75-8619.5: -0.023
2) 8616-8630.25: -0.053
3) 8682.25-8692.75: -0.028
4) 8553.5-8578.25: -0.013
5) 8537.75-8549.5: -0.023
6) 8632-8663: -0.029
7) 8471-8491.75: -0.046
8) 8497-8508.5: 0.036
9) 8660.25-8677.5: -0.035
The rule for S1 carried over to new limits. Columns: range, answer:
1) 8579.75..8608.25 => 6.03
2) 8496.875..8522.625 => 5.72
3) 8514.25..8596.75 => 5.92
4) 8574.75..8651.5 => 6.1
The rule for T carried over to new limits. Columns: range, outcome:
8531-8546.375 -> 5.86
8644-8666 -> 6.12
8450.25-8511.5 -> 5.74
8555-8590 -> 5.95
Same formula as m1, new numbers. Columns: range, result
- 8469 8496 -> 6.71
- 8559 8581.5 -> 6.57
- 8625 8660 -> 7.17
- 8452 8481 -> 6.51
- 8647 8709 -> 7.02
